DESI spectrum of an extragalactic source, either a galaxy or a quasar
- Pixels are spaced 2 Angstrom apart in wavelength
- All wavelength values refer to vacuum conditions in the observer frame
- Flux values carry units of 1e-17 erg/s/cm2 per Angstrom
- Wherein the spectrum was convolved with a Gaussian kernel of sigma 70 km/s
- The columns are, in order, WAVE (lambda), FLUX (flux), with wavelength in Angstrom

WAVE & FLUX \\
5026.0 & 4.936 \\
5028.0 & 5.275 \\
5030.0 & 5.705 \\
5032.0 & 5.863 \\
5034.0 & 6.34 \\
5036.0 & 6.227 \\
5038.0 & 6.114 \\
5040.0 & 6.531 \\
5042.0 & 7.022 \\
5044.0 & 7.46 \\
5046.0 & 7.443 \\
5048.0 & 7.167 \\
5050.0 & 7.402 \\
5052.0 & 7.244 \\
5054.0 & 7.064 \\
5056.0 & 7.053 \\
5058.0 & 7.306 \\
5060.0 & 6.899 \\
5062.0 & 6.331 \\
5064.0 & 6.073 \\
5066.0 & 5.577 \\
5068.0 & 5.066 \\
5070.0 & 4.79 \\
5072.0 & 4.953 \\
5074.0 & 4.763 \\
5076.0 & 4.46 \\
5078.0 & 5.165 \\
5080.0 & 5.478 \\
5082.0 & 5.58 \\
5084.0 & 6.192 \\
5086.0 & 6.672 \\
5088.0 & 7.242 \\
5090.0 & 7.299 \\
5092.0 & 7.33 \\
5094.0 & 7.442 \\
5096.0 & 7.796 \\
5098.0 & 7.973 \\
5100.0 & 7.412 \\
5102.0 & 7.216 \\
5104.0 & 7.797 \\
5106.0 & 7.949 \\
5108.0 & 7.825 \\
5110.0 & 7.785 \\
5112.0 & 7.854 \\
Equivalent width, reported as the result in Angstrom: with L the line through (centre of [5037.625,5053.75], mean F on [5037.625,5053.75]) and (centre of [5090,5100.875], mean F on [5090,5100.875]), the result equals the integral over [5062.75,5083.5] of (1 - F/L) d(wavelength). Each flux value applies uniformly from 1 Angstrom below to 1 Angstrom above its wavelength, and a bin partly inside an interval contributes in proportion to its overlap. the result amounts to 6.0 Angstrom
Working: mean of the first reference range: 7.08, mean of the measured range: 5.23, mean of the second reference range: 7.57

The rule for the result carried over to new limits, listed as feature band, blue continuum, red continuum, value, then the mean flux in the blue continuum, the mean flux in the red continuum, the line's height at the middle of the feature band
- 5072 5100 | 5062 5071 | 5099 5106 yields 1.05 Angstrom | 5.48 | 7.54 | 6.6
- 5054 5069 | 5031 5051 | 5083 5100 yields 1.24 Angstrom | 6.76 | 7.25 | 6.96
